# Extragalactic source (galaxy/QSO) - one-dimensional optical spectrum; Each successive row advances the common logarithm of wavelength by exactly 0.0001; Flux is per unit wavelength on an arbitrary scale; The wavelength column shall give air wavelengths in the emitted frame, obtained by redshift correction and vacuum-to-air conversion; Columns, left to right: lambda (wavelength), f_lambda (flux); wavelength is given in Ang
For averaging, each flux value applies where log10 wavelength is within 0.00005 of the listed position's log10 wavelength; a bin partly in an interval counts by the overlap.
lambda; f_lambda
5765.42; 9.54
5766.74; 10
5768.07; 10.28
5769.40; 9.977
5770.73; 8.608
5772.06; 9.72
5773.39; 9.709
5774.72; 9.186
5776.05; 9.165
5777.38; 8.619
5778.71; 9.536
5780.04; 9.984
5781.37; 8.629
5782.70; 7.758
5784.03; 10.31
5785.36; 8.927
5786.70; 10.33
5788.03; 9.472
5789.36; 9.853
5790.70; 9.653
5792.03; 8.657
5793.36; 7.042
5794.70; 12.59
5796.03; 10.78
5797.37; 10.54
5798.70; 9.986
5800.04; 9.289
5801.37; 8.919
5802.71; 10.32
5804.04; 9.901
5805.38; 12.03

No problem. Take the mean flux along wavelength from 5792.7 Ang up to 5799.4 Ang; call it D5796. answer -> 10.2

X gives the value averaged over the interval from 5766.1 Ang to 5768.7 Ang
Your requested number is 10.1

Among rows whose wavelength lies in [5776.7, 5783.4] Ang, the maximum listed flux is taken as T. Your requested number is 9.984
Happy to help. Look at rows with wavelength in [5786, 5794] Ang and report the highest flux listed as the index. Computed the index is 10.33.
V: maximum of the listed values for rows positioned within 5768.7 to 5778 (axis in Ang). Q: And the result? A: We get 9.977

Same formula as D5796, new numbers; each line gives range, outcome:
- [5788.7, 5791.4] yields 9.73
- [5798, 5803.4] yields 9.65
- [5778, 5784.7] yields 9.25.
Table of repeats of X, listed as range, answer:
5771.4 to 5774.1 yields 9.7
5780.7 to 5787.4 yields 9.19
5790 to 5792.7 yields 9.16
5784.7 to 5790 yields 9.64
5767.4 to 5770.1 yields 10.1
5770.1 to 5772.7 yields 9.16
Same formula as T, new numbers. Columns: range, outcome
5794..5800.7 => 12.59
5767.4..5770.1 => 10.28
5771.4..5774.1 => 9.72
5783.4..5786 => 10.31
